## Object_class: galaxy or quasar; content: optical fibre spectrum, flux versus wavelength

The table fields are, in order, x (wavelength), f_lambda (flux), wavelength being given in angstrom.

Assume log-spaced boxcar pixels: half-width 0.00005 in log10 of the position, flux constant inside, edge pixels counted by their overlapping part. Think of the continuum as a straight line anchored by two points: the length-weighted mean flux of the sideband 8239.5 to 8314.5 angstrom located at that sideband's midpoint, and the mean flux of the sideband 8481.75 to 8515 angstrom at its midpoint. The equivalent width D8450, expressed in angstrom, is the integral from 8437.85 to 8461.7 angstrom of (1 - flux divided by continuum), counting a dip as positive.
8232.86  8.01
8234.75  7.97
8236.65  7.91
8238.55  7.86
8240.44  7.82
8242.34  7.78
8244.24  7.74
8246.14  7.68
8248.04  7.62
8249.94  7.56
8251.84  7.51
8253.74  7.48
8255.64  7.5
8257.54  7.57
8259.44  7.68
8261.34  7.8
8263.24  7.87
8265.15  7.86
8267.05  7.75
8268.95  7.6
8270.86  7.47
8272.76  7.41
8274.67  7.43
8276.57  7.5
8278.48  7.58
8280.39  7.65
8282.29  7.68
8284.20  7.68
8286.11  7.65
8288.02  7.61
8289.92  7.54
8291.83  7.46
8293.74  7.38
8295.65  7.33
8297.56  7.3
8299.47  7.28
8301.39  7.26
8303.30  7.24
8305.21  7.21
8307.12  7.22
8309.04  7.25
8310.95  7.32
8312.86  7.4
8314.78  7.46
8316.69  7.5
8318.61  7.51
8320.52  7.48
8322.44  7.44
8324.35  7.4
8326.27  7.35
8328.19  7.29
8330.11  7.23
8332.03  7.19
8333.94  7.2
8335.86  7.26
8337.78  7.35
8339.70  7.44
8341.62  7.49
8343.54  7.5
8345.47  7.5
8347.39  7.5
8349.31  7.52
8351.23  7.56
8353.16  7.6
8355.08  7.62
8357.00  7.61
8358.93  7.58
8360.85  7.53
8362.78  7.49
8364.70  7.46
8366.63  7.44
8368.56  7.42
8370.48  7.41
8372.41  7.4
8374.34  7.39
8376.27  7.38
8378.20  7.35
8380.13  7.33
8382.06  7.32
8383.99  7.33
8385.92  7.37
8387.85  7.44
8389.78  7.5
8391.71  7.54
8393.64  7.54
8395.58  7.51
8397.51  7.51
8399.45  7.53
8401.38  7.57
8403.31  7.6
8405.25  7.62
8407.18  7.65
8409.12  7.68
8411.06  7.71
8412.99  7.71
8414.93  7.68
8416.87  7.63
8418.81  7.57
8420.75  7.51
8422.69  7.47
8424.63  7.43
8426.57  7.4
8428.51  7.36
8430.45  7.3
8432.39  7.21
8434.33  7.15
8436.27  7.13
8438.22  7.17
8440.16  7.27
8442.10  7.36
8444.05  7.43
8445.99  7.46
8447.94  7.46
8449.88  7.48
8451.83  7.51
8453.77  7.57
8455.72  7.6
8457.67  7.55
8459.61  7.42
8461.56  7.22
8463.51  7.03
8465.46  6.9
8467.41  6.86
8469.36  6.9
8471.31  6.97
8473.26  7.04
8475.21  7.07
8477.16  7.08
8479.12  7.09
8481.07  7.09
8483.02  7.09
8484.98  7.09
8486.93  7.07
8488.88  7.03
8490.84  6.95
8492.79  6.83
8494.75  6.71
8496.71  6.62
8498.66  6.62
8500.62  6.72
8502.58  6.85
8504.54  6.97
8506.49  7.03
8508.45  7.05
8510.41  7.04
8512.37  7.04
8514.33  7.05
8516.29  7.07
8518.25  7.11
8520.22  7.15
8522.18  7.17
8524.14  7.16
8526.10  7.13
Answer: -1.3 angstrom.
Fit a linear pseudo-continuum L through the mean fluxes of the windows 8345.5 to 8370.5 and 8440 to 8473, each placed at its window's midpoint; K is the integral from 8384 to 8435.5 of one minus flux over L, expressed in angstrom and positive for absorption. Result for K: -0.7 angstrom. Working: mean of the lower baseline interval 7.52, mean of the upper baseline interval 7.29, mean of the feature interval 7.5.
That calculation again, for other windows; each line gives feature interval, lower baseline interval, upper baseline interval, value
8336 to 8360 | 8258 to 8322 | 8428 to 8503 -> -0.4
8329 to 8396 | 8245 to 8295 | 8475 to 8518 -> -0.9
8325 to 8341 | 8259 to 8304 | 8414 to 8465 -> 0.4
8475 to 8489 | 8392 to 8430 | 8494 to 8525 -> 0.1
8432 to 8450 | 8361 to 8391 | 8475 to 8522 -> -0.3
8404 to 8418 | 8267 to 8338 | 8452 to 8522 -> -0.9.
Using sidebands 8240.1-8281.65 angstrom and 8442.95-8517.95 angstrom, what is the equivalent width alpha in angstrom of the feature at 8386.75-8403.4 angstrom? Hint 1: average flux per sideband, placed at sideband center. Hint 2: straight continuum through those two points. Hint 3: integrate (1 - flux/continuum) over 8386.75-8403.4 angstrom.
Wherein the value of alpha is -0.5 angstrom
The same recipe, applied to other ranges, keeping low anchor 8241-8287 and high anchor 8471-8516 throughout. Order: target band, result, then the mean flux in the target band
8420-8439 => -0.4 angstrom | 7.31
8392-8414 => -1.1 angstrom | 7.6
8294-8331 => 0.7 angstrom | 7.34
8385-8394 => -0.3 angstrom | 7.48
